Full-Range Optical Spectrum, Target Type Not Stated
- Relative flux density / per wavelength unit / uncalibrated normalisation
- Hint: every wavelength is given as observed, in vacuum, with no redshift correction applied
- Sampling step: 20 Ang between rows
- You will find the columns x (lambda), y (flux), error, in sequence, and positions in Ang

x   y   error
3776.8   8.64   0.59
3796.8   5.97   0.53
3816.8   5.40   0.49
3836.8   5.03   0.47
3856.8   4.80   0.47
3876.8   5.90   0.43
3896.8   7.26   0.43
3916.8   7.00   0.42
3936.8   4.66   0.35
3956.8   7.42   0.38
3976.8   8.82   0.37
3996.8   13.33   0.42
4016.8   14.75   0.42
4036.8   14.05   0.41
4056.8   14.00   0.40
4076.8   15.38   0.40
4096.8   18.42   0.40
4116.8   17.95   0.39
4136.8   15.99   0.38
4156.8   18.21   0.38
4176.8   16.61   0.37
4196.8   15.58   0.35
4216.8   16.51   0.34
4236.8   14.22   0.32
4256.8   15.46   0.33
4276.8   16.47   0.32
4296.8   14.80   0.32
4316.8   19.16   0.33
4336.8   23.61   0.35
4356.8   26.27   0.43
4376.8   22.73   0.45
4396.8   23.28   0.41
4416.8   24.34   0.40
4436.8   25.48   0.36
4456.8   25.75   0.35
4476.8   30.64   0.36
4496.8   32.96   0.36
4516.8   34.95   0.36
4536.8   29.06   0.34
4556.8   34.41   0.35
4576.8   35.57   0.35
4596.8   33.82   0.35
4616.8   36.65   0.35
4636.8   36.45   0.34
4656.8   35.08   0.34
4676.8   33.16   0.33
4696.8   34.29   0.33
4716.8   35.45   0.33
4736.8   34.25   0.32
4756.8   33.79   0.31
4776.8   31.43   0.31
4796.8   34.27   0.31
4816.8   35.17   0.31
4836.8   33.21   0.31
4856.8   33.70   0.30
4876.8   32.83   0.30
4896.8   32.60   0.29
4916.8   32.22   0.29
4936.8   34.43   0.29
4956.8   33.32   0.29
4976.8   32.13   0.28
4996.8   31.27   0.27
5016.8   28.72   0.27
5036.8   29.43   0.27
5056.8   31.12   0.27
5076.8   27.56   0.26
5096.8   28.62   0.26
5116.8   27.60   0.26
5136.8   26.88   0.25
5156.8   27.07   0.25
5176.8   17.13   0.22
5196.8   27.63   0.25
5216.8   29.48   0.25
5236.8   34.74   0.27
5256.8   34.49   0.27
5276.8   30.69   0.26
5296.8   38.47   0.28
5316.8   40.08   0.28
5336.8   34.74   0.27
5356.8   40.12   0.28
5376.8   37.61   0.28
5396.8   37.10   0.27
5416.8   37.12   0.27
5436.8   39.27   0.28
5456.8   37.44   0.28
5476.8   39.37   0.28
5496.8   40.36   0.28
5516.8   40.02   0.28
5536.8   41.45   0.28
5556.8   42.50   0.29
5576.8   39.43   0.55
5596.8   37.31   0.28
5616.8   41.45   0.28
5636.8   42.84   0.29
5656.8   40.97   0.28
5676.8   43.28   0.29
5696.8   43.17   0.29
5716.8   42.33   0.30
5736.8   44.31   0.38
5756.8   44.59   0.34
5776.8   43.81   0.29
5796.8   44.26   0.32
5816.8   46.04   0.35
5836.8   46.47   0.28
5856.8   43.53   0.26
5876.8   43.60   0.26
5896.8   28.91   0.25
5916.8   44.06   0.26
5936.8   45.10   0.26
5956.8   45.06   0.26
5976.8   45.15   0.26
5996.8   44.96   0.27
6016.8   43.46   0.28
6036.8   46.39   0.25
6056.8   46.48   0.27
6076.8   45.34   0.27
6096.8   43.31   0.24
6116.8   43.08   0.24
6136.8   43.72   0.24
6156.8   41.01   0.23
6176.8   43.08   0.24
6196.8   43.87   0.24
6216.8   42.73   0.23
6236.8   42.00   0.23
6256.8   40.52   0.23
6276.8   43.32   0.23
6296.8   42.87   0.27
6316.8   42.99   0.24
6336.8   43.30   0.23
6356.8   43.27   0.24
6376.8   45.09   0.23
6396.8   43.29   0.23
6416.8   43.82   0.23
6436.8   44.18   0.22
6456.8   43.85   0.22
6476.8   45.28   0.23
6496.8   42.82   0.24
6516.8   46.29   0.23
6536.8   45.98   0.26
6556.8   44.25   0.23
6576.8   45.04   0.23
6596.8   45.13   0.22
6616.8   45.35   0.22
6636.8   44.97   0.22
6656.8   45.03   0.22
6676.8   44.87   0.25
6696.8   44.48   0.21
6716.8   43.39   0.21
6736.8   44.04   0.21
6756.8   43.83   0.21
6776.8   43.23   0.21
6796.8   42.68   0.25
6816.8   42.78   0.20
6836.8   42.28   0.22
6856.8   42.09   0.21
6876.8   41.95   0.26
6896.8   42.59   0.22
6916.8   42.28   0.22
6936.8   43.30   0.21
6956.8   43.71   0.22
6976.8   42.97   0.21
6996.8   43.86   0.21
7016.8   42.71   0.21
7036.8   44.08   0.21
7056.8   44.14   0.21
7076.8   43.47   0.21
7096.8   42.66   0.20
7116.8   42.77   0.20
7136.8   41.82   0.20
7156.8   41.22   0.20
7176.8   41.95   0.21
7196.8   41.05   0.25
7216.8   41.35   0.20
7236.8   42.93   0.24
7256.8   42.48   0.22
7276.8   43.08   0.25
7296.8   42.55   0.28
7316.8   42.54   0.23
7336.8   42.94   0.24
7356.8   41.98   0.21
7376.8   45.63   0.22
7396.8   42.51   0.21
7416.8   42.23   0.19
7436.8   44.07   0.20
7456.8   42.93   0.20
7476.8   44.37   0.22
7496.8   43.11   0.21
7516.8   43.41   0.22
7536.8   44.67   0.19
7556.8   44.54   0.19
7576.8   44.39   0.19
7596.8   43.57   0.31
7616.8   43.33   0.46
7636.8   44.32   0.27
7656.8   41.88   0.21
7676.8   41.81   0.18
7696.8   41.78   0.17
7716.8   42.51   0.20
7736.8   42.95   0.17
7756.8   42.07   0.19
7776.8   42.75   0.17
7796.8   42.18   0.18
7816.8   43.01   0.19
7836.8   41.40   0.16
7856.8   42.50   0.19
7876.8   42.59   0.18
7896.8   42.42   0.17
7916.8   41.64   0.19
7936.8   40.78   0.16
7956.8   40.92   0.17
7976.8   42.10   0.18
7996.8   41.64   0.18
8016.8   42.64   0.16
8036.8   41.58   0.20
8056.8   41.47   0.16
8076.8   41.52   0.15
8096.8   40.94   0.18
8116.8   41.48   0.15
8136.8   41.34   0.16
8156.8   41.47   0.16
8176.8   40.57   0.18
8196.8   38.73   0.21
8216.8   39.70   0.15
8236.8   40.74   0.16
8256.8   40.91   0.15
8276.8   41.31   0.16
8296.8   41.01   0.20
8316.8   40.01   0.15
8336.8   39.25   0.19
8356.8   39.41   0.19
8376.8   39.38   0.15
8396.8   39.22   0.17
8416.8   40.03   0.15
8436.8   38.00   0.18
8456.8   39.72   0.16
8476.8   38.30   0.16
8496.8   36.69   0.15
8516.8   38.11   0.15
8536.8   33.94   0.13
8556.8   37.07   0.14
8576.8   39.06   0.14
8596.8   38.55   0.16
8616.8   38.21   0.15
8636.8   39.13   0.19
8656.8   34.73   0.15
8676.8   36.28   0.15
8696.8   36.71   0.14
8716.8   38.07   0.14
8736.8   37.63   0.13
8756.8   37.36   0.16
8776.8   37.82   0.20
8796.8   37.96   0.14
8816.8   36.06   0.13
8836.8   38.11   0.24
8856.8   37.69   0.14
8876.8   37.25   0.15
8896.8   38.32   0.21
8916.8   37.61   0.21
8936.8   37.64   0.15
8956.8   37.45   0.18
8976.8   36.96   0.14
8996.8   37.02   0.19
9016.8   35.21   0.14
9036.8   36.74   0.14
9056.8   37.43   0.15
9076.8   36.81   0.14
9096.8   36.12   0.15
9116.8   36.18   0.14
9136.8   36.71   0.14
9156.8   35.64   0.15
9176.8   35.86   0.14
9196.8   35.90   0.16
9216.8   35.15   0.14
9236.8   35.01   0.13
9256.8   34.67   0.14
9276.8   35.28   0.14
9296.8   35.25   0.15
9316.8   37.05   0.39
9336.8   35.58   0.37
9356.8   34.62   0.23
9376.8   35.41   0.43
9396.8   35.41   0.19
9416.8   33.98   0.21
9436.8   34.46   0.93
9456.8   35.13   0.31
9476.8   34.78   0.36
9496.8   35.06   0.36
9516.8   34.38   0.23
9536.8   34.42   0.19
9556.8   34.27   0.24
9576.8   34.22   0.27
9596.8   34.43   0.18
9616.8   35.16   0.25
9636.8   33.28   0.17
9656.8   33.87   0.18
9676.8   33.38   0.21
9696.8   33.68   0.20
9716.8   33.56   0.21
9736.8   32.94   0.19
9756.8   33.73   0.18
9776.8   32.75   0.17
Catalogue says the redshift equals 0.00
